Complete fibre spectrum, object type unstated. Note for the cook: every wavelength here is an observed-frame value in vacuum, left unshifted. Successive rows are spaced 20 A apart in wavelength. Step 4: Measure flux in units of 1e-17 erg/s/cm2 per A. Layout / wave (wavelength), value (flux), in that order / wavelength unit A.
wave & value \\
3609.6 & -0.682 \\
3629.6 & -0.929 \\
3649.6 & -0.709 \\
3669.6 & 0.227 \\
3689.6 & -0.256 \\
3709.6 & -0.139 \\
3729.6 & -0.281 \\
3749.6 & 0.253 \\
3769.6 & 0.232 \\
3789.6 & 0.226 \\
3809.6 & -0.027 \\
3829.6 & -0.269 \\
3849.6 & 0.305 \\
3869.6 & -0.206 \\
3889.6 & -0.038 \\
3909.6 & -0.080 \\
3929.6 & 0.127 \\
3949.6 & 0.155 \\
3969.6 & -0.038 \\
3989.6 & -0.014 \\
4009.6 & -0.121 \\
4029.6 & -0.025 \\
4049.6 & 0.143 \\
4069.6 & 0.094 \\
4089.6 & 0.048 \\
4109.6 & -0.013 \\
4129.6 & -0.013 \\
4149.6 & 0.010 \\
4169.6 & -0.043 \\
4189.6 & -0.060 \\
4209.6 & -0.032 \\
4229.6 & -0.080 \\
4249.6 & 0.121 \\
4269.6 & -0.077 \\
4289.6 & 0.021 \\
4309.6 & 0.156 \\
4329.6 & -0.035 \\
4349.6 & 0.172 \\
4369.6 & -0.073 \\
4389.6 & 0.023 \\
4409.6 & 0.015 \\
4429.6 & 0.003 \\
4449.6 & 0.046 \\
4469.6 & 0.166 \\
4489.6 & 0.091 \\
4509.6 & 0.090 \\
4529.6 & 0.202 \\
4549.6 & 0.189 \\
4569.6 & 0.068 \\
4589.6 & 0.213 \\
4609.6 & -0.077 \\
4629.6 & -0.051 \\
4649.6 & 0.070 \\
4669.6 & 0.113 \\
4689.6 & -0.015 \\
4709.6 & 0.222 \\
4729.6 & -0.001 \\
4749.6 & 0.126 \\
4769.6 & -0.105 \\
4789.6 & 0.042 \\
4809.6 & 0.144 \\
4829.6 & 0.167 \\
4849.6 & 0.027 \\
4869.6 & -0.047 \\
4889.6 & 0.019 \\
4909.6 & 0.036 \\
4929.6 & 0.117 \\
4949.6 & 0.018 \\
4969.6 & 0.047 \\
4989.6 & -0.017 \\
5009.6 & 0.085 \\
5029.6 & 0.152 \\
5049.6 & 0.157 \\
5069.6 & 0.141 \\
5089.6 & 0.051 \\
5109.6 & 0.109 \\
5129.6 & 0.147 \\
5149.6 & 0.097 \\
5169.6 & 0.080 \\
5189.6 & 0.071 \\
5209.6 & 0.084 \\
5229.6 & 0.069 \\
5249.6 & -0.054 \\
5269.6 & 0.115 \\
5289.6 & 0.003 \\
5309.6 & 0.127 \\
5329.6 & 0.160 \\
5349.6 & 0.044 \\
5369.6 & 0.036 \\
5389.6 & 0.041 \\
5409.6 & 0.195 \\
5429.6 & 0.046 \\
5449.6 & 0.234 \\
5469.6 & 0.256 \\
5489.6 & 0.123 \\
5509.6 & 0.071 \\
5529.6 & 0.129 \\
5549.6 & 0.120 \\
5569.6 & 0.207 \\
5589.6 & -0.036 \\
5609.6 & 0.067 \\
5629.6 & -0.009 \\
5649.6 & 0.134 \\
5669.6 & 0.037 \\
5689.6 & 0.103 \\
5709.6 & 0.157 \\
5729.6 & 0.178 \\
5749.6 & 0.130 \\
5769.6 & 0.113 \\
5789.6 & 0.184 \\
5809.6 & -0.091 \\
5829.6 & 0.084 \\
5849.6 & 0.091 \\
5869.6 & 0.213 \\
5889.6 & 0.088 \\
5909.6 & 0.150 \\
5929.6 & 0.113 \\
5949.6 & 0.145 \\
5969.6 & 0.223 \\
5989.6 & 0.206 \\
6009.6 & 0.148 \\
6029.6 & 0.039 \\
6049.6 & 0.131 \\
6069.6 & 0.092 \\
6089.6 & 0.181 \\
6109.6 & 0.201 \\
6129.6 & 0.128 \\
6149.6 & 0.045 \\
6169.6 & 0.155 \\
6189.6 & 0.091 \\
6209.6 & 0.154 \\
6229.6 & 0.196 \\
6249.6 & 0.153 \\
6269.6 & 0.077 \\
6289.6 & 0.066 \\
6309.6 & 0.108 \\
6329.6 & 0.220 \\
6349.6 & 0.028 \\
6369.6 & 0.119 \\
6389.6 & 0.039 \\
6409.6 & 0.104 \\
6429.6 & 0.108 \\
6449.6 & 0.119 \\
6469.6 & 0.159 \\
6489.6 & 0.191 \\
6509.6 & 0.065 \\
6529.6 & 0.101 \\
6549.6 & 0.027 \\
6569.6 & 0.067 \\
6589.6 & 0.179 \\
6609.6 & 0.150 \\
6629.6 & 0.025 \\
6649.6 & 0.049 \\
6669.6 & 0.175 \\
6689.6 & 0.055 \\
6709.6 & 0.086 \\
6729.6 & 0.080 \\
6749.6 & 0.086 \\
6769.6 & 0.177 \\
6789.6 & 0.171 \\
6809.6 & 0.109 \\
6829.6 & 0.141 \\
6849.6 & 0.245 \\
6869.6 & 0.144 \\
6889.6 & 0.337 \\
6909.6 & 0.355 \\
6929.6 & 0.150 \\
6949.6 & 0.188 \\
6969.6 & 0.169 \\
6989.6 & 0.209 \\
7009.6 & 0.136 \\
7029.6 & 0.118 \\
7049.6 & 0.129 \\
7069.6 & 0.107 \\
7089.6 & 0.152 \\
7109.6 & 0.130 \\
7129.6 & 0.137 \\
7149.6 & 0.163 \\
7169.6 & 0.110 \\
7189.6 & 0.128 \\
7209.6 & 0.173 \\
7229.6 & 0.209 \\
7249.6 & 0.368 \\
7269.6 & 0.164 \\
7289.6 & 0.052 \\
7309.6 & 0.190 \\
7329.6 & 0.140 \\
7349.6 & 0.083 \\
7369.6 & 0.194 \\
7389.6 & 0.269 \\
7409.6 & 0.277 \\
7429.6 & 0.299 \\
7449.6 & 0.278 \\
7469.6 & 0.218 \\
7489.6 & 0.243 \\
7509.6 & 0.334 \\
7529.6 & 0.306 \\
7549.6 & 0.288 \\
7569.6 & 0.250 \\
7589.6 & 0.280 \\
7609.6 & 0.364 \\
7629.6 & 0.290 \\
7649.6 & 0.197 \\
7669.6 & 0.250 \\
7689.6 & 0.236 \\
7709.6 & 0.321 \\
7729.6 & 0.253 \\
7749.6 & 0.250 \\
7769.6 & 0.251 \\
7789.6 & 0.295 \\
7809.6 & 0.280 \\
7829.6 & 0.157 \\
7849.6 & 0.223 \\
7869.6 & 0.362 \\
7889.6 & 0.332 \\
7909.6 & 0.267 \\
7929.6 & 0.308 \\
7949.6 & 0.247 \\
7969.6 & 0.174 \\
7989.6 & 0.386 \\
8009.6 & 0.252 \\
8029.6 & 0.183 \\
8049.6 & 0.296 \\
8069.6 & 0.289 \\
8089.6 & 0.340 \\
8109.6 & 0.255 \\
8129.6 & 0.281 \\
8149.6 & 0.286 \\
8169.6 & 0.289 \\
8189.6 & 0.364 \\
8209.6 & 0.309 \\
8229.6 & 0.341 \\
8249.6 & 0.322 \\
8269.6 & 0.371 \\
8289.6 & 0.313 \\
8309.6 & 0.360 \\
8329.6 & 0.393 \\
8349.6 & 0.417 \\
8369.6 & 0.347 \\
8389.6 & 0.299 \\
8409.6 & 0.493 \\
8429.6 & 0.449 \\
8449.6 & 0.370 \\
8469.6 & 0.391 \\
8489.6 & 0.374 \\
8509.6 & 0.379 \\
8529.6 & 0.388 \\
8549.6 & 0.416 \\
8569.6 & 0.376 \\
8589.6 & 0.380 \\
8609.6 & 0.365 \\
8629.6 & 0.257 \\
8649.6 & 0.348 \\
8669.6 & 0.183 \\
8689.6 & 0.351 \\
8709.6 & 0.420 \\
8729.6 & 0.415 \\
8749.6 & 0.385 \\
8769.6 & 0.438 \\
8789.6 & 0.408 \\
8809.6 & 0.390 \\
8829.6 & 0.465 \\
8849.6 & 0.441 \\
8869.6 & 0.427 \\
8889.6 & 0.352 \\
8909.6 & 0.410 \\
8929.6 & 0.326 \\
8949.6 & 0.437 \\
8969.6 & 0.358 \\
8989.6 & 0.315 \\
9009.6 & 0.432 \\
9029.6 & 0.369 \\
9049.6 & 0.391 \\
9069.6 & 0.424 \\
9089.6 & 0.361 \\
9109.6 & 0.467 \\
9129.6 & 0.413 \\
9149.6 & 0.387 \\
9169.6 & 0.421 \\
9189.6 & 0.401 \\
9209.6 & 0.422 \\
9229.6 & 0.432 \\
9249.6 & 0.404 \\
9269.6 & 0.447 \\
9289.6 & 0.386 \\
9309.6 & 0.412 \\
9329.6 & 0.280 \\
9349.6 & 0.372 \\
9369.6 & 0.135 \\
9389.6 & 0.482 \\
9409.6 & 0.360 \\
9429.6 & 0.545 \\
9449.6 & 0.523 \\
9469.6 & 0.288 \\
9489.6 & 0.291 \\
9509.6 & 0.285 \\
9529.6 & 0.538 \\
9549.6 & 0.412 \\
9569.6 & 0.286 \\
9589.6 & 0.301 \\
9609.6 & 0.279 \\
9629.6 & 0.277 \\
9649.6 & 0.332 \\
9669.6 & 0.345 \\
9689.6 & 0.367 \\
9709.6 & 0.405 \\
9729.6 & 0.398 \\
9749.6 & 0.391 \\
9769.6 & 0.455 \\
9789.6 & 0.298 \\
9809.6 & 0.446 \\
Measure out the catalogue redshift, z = 0.85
